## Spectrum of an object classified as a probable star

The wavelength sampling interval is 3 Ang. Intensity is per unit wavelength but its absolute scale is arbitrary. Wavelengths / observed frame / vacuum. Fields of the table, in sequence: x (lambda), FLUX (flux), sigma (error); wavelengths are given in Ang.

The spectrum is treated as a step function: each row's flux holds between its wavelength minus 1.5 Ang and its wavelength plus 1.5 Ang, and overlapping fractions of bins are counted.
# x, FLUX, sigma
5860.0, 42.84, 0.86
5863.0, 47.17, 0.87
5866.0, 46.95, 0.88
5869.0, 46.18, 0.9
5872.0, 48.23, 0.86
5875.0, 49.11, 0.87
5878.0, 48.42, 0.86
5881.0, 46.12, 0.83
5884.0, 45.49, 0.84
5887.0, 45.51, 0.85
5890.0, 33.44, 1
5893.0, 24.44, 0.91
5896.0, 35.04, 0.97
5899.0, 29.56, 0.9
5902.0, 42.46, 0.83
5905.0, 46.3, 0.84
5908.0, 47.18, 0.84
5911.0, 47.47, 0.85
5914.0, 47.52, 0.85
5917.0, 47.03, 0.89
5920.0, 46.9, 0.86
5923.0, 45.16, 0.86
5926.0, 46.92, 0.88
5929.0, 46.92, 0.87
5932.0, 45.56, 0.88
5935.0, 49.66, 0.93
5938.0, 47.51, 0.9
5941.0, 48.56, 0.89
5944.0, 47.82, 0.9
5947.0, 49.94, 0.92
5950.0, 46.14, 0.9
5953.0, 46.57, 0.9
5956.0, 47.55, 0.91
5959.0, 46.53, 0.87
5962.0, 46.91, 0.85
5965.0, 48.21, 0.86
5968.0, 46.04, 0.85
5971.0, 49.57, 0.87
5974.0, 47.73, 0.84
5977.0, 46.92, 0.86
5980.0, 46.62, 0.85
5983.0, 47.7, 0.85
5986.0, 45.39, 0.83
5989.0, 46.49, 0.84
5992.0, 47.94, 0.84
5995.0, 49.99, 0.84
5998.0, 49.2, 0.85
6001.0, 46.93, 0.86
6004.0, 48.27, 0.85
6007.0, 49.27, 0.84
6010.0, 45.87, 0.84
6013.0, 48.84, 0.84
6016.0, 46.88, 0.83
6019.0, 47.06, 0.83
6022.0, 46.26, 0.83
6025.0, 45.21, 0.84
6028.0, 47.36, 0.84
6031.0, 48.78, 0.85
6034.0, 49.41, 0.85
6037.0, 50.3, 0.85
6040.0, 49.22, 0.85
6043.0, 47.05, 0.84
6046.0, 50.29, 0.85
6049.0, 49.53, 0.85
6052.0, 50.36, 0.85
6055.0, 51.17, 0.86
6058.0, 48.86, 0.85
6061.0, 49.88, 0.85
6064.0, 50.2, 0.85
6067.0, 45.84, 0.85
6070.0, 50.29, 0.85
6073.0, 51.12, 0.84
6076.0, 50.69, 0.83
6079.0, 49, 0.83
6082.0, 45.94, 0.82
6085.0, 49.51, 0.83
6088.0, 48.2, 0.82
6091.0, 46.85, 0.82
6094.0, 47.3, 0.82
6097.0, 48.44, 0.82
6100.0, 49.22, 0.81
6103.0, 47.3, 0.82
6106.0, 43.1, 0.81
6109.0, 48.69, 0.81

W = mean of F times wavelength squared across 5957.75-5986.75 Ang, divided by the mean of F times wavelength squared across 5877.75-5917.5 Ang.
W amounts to 1.2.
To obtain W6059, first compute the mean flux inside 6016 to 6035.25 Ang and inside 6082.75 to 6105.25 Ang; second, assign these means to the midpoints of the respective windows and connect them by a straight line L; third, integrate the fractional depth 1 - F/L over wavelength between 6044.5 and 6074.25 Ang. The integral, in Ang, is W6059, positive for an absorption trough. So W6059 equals -1.4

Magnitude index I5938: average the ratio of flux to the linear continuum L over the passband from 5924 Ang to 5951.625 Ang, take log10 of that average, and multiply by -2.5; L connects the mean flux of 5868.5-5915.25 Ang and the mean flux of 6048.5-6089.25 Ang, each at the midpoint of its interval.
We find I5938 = -0.078 mag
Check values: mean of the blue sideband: 42.6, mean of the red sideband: 49.3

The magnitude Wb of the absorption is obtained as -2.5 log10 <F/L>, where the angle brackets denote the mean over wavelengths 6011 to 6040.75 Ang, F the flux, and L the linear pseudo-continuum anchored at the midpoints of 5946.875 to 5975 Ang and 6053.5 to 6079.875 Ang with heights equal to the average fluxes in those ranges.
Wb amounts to 0.02 mag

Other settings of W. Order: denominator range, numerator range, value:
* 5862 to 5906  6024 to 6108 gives 1.22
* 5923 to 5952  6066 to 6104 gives 1.07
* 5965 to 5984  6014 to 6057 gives 1.04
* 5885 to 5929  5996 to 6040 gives 1.18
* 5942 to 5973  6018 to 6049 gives 1.04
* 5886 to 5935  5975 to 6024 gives 1.15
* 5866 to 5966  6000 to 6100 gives 1.13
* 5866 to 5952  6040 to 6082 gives 1.16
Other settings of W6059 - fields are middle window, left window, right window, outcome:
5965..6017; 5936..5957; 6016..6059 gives 0.6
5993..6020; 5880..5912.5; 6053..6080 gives -1.0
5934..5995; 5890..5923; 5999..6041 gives -4.1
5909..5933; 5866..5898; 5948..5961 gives -1.1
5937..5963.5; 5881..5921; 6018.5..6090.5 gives -2.2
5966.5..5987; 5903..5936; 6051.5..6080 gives 0.3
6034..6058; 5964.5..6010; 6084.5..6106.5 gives -1.0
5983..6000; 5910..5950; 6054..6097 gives 0.1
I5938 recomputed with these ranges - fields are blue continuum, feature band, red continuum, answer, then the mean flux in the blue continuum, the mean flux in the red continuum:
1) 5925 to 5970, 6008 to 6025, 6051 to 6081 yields 0.04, 47.4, 49.7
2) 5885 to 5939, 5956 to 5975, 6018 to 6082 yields -0.05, 43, 48.9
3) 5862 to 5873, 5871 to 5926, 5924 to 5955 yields 0.10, 47.1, 47.5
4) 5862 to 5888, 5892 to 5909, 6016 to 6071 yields 0.25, 47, 48.7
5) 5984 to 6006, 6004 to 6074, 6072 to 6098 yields -0.01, 47.8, 48.5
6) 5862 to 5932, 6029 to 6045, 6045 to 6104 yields -0.02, 43.9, 49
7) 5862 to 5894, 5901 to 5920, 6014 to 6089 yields -0.04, 44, 48.7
